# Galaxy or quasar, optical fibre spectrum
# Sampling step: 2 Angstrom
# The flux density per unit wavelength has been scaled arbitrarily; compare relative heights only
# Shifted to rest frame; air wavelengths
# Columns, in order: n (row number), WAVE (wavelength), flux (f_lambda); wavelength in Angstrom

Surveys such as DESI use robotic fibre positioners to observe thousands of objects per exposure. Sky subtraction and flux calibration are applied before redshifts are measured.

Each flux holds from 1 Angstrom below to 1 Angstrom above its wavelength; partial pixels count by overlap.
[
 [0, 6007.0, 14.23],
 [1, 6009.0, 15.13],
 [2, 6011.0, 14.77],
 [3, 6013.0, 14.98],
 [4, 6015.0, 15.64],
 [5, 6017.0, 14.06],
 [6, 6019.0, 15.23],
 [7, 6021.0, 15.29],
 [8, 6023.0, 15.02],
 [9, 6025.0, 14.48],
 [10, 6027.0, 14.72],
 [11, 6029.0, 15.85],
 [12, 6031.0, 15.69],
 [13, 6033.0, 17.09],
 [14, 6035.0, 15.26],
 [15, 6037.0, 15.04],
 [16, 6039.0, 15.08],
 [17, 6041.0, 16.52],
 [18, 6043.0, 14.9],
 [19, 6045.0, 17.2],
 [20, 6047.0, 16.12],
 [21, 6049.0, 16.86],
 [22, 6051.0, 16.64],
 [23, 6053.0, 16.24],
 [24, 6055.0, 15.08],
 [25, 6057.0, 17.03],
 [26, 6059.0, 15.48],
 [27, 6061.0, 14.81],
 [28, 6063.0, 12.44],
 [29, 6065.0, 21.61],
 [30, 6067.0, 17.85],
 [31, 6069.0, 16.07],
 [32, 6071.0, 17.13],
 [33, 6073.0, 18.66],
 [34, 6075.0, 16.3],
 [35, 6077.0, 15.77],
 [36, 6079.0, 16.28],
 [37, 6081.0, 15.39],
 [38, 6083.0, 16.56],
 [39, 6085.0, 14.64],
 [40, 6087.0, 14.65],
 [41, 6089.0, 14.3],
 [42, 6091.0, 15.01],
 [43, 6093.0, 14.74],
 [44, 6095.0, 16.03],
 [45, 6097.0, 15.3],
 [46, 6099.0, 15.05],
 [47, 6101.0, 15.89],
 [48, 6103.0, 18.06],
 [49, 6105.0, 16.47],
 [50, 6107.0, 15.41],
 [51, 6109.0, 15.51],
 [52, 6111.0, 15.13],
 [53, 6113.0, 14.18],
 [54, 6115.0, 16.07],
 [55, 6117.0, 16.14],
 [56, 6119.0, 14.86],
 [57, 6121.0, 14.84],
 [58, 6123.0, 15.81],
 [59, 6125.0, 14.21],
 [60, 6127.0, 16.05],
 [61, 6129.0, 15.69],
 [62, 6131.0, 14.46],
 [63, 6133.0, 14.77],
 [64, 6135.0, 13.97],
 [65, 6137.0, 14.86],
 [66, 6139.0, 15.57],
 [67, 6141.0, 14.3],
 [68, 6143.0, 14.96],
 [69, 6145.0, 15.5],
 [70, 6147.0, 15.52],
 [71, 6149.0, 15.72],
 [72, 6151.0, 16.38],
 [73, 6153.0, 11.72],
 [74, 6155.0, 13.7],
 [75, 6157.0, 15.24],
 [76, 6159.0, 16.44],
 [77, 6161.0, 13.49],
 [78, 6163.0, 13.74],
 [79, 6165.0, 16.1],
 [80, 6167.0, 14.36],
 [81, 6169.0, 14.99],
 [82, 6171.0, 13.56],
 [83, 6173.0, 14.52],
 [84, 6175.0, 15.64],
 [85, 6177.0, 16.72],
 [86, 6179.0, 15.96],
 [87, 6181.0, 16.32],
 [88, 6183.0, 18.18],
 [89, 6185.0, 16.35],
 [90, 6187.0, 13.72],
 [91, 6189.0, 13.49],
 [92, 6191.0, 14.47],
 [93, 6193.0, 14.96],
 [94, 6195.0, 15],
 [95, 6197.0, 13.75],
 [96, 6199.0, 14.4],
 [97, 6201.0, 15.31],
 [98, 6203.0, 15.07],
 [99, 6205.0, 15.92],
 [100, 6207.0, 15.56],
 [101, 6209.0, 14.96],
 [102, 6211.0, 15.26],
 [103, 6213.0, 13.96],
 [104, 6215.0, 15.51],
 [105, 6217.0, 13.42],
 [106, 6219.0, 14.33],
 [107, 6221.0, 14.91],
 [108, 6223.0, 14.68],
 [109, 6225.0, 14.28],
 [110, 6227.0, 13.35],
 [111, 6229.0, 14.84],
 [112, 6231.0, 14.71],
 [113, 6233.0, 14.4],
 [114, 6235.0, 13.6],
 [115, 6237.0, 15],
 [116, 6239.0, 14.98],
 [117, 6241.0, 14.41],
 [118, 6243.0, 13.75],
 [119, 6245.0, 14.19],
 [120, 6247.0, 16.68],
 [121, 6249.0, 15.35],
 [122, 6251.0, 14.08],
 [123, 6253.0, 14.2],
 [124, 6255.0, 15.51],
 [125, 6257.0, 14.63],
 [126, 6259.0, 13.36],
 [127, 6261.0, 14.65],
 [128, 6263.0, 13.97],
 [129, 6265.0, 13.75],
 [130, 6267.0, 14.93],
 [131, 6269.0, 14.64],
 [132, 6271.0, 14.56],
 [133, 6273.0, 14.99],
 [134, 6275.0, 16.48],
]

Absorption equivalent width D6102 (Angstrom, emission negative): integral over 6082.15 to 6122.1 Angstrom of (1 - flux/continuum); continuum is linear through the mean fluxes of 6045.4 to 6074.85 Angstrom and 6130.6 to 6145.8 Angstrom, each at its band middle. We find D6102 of 0.5 Angstrom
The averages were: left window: 16.6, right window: 14.8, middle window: 15.4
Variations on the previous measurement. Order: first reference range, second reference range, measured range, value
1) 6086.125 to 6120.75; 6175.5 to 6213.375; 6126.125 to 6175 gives 1.7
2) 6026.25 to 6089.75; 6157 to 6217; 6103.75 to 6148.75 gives 0.9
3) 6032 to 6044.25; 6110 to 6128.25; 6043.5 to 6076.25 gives -2.1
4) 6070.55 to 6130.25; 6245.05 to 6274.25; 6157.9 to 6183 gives -0.1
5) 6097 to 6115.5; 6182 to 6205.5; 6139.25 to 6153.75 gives 0.4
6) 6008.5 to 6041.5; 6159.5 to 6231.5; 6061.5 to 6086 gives -2.2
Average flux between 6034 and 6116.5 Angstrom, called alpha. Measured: 15.9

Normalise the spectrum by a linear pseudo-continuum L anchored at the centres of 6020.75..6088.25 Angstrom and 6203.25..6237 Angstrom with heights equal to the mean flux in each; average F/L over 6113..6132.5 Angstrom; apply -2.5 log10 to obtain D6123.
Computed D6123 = 0.01 mag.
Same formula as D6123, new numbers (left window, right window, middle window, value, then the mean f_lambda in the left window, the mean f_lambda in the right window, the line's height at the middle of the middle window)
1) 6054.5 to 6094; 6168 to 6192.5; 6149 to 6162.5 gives 0.066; 16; 15.3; 15.5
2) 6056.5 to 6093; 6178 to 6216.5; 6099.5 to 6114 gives 0.003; 16.1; 15.1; 15.8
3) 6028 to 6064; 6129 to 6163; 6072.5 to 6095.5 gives -0.017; 15.7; 14.8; 15.4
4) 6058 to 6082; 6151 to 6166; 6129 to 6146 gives 0.008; 16.5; 14.5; 15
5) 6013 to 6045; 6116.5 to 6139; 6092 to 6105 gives -0.052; 15.4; 15.1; 15.2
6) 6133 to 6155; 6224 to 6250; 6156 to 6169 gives -0.011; 14.8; 14.6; 14.8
